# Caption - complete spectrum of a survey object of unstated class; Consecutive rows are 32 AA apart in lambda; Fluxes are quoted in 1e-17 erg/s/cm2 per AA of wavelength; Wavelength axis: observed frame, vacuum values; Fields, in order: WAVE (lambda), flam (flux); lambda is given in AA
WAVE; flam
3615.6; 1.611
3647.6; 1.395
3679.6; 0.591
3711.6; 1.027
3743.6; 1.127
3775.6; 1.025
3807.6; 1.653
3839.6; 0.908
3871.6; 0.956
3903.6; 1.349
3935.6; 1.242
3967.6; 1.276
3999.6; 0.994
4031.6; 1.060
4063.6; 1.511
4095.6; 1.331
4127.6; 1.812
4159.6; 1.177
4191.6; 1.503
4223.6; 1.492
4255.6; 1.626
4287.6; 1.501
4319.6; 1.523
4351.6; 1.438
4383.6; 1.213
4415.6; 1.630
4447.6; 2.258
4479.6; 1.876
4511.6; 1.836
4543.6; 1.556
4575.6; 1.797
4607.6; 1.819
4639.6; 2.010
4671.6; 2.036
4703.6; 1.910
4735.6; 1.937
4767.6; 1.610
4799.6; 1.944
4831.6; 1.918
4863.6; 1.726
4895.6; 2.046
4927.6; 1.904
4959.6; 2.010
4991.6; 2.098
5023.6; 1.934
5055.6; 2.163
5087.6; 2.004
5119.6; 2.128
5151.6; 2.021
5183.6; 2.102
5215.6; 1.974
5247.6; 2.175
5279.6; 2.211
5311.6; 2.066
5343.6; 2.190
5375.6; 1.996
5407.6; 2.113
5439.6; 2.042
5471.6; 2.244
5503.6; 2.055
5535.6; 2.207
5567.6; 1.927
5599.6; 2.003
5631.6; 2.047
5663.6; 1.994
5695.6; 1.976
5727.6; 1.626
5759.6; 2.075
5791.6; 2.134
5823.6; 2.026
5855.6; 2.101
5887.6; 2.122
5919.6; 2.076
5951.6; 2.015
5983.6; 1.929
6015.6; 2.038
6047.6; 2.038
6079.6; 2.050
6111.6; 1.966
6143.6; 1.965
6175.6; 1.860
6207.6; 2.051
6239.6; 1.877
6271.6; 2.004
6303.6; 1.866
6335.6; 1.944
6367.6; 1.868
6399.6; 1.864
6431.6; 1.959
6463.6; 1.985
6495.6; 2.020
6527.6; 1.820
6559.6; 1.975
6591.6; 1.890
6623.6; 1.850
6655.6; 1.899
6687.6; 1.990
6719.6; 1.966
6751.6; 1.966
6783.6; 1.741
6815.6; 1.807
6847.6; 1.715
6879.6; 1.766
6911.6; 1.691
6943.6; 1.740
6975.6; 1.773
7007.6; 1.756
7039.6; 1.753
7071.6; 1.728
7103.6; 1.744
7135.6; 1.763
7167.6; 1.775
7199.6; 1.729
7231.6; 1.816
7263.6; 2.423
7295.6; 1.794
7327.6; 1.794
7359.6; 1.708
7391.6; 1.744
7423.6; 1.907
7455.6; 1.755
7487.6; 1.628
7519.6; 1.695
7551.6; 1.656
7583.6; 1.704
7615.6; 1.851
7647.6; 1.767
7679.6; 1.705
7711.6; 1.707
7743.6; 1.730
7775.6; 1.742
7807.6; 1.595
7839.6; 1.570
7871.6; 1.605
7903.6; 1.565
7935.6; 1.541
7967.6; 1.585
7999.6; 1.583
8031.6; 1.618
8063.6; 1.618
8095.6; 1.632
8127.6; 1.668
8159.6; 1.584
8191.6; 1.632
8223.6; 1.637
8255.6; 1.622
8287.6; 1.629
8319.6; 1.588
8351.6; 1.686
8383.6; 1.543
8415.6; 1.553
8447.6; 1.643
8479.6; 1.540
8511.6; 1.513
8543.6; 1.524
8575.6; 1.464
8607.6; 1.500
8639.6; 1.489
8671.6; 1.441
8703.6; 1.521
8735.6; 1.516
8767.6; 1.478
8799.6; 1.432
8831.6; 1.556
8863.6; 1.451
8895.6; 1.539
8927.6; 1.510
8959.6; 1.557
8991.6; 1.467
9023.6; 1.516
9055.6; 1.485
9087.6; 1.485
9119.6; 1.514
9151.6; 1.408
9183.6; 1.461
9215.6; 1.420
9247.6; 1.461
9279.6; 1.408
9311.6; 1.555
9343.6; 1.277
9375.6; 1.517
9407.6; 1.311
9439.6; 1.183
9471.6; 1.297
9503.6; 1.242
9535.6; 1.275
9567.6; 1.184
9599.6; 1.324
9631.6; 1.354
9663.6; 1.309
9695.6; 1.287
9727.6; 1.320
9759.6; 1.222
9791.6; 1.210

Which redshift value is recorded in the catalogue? 0.105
